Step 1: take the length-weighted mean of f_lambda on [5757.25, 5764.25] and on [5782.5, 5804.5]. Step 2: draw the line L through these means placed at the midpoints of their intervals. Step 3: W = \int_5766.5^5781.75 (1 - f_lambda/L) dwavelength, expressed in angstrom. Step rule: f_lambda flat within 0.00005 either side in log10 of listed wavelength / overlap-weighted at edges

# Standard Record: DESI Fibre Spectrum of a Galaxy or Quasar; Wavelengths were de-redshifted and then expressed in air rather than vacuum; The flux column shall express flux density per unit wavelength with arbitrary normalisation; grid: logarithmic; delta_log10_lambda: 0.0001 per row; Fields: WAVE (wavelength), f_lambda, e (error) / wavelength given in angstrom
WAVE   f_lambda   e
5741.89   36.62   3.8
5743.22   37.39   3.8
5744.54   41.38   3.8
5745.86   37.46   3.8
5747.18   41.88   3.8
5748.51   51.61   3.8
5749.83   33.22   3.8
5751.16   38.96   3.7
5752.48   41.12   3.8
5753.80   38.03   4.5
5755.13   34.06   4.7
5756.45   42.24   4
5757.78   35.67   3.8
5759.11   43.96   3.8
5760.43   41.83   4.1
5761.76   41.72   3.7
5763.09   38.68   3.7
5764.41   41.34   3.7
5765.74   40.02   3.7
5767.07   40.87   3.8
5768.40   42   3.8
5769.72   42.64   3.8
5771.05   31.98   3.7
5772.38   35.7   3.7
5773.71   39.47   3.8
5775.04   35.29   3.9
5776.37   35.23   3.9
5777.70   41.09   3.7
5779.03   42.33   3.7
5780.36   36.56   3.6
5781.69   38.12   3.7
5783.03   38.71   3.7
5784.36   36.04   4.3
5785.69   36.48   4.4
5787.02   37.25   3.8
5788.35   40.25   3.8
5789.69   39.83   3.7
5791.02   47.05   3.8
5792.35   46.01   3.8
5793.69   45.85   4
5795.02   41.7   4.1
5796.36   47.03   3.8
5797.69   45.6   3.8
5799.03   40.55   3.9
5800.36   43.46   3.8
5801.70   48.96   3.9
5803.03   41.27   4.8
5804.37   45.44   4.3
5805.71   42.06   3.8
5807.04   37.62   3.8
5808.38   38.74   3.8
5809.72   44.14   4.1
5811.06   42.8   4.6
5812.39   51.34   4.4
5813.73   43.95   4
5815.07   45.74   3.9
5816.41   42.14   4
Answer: 1.1 angstrom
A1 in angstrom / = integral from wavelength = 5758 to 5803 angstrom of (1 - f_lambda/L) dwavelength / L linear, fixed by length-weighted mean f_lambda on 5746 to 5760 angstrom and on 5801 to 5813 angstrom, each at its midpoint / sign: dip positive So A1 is 1.2 angstrom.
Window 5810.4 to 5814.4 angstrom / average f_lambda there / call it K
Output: 46.1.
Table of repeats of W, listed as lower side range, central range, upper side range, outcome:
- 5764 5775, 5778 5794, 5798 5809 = 0.1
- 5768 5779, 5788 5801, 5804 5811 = -1.2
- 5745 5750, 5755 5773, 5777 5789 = 0.3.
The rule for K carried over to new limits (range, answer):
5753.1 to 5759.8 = 38.8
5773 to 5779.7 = 38.7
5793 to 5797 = 44.8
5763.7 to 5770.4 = 41.4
